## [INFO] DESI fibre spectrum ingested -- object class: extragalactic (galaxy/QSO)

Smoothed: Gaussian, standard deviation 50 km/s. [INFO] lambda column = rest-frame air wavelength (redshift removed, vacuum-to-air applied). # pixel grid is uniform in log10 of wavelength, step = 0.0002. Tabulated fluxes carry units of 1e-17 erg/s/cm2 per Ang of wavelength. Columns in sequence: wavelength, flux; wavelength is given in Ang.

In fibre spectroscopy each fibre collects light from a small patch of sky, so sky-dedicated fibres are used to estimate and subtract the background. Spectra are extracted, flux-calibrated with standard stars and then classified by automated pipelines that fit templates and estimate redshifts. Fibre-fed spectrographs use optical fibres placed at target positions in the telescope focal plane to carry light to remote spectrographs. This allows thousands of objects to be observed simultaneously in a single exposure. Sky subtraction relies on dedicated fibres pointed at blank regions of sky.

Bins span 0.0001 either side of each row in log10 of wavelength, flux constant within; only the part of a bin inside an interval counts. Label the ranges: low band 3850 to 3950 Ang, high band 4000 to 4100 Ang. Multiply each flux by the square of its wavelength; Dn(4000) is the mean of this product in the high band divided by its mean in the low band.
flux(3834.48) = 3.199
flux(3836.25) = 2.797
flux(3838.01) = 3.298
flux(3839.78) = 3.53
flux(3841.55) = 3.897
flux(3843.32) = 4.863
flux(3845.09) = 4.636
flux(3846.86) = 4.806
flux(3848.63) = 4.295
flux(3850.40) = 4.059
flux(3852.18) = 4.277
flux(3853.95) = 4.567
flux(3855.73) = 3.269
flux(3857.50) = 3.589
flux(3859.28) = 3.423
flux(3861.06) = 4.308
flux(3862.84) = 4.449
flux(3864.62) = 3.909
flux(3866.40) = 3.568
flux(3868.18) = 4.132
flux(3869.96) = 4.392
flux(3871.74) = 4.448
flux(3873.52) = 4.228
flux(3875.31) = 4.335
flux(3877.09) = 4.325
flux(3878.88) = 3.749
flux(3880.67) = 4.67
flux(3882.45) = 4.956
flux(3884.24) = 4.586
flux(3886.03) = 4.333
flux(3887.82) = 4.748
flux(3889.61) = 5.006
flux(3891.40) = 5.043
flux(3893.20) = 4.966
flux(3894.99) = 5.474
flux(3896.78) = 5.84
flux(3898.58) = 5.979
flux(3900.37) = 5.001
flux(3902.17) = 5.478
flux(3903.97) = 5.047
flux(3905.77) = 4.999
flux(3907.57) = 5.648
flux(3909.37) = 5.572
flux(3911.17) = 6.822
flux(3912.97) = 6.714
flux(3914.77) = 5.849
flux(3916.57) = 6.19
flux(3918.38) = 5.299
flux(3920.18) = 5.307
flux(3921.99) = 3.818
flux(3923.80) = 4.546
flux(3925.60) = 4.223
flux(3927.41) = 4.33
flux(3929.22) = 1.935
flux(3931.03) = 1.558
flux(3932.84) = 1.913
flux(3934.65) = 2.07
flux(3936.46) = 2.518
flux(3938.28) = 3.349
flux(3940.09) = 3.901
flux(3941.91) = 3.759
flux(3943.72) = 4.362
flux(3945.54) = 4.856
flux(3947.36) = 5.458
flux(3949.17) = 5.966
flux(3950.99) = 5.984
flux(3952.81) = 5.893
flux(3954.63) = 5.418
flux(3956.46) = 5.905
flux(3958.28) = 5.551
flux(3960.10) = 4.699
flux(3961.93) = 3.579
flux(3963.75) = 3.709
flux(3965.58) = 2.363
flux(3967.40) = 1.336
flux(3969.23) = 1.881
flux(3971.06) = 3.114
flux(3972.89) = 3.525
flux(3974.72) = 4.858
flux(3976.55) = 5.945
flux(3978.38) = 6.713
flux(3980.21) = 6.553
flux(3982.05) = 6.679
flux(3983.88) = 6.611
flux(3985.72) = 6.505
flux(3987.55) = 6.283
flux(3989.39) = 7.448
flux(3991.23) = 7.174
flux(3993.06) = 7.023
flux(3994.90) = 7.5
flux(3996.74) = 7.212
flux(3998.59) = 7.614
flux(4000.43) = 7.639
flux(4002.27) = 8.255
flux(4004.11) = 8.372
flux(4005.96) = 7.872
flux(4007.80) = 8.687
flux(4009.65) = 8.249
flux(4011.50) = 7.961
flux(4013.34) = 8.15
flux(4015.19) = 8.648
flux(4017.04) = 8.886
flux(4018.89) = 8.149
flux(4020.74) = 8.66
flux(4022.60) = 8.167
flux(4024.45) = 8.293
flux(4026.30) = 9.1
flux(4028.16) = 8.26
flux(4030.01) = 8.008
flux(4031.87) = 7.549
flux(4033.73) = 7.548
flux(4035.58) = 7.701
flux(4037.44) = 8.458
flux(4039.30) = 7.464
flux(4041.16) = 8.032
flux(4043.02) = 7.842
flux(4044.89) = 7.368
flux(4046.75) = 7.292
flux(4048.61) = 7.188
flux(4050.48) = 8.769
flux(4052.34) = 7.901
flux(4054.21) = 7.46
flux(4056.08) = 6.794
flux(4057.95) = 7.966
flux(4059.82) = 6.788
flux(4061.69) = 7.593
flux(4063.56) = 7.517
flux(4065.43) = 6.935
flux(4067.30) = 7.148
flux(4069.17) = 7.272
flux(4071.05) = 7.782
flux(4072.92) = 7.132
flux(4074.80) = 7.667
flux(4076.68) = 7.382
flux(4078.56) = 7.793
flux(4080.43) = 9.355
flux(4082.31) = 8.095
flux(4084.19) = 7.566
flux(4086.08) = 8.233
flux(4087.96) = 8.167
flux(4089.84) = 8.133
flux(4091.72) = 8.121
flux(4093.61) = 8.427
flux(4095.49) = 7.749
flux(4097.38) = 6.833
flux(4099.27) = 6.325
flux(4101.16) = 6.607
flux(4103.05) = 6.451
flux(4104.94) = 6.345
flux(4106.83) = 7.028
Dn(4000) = 1.9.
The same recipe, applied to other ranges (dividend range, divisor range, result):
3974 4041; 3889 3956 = 1.68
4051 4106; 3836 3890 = 2.00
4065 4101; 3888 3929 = 1.59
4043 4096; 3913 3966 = 1.89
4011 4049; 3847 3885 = 2.09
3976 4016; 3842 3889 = 1.86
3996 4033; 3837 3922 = 1.86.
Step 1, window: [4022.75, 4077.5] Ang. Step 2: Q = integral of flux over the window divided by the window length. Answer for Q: 7.67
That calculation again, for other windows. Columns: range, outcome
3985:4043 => 7.91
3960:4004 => 5.67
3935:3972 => 4.15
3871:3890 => 4.48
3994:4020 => 8.09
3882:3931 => 5.04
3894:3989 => 4.76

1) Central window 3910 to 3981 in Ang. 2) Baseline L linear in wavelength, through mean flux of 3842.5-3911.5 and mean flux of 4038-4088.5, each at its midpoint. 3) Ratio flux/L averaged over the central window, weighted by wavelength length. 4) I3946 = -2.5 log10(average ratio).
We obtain 0.28 mag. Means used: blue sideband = 4.65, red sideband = 7.65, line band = 4.4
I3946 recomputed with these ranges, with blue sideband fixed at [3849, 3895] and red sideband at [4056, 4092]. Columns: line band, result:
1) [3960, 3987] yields 0.307 mag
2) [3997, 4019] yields -0.235 mag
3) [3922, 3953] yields 0.368 mag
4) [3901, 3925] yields -0.097 mag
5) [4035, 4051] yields -0.087 mag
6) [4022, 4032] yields -0.199 mag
